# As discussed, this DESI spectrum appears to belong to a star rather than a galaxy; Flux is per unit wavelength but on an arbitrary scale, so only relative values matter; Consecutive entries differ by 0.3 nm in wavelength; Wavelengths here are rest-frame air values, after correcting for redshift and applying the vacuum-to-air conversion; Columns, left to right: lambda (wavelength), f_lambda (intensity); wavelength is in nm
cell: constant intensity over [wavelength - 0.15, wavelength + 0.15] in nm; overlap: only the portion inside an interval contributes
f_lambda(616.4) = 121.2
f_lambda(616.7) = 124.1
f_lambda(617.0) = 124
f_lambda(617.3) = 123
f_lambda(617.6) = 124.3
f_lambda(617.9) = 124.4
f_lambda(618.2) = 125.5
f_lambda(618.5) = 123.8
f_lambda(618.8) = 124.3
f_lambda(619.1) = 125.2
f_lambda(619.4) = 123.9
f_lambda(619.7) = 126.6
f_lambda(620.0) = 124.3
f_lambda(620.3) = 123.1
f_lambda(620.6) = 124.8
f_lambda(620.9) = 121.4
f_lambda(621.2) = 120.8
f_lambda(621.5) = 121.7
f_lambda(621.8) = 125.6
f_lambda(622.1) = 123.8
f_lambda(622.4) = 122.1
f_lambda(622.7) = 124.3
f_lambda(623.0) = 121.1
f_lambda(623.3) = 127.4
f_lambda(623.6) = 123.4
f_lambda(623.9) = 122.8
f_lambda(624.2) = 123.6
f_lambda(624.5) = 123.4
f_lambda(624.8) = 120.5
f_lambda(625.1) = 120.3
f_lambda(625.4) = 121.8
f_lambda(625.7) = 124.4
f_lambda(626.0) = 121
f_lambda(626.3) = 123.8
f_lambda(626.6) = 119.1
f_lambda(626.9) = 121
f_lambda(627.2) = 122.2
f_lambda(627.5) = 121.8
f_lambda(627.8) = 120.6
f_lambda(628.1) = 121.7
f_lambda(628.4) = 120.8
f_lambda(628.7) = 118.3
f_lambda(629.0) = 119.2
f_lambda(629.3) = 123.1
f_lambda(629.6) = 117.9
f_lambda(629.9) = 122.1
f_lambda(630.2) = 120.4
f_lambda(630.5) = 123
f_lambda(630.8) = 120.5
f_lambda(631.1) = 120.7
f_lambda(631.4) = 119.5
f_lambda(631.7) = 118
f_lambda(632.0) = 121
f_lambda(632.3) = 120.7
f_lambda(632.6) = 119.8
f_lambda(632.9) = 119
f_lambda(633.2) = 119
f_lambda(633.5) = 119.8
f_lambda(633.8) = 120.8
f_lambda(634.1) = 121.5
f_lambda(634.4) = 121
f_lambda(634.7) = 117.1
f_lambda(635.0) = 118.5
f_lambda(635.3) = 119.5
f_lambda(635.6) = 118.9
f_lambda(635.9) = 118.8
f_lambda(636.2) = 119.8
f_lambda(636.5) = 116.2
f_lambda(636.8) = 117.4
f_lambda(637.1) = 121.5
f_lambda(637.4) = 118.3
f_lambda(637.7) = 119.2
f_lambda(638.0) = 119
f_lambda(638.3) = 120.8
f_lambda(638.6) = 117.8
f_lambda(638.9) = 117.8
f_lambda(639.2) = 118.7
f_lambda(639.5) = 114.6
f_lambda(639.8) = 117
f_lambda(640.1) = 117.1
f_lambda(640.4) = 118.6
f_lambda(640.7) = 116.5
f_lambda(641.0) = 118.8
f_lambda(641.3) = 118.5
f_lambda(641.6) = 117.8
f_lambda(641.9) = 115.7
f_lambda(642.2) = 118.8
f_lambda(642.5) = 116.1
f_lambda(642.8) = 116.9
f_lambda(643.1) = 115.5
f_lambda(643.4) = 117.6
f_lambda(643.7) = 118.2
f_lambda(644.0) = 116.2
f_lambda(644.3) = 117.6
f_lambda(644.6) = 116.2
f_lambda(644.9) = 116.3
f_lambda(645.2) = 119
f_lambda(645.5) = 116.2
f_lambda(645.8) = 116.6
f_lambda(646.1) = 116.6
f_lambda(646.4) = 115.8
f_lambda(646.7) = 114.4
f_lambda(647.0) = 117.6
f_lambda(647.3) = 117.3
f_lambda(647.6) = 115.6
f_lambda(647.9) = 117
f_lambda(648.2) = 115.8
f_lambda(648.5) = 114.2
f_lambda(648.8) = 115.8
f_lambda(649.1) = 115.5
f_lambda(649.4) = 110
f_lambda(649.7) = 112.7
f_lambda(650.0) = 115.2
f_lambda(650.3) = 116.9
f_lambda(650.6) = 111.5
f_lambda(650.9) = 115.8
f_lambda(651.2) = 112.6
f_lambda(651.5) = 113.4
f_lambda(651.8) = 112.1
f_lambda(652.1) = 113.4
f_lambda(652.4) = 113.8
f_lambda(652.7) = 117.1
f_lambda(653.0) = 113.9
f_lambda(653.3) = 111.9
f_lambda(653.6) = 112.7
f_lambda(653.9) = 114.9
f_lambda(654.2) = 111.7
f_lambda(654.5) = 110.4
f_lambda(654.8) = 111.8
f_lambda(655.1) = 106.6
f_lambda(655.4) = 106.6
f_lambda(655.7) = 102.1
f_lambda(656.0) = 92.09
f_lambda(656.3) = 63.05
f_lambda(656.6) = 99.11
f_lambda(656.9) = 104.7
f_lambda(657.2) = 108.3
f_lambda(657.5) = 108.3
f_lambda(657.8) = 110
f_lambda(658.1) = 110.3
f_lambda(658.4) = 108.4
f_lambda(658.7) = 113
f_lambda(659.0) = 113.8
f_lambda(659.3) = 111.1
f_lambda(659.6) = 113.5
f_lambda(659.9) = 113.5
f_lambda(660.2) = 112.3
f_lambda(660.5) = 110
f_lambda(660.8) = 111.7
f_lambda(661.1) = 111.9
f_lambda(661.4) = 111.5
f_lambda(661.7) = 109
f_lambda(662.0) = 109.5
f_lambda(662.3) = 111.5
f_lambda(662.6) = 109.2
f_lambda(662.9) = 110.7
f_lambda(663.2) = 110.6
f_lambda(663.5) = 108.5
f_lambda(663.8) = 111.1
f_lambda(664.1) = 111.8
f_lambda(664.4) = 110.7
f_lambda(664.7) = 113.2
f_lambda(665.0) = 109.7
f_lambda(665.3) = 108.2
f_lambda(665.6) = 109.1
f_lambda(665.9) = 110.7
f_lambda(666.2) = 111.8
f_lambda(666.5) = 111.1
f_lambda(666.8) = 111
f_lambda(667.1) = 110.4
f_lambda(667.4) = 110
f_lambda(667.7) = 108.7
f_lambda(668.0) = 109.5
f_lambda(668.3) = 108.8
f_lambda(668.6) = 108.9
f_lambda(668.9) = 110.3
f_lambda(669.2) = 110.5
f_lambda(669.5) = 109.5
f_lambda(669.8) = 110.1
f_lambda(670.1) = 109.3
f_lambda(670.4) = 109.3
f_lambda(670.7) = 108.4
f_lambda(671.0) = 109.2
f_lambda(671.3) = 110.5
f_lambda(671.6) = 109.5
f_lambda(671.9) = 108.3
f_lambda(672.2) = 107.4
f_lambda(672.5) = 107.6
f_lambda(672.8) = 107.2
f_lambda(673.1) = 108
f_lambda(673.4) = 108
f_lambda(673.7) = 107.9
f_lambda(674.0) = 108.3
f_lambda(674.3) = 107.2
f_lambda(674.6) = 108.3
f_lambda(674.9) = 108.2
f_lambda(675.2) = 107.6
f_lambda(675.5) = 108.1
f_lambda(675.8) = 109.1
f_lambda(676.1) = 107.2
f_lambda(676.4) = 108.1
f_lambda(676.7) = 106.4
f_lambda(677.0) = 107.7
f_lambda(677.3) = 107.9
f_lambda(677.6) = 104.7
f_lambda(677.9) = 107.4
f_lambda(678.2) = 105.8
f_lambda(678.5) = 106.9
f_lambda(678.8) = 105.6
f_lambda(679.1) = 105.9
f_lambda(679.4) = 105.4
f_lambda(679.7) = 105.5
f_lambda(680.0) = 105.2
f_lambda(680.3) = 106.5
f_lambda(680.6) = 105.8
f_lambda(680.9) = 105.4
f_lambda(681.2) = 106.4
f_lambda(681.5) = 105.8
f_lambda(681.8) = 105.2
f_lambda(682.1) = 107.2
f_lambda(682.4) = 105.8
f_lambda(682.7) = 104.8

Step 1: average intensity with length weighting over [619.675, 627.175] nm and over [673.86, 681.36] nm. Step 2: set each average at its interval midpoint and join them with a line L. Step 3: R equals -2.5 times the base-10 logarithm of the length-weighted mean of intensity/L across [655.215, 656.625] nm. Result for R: 0.22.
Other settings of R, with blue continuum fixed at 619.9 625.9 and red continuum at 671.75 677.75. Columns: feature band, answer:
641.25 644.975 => 0.000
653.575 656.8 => 0.111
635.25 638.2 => 0.000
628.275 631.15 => 0.004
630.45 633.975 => 0.002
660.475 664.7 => 0.006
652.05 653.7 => 0.003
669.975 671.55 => -0.005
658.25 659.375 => 0.007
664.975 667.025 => 0.000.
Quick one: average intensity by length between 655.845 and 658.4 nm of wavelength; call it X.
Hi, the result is 100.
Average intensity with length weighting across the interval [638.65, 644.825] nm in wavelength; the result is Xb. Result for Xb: 117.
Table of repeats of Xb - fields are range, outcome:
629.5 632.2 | 120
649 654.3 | 114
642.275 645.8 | 117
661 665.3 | 111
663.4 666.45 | 111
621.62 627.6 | 123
